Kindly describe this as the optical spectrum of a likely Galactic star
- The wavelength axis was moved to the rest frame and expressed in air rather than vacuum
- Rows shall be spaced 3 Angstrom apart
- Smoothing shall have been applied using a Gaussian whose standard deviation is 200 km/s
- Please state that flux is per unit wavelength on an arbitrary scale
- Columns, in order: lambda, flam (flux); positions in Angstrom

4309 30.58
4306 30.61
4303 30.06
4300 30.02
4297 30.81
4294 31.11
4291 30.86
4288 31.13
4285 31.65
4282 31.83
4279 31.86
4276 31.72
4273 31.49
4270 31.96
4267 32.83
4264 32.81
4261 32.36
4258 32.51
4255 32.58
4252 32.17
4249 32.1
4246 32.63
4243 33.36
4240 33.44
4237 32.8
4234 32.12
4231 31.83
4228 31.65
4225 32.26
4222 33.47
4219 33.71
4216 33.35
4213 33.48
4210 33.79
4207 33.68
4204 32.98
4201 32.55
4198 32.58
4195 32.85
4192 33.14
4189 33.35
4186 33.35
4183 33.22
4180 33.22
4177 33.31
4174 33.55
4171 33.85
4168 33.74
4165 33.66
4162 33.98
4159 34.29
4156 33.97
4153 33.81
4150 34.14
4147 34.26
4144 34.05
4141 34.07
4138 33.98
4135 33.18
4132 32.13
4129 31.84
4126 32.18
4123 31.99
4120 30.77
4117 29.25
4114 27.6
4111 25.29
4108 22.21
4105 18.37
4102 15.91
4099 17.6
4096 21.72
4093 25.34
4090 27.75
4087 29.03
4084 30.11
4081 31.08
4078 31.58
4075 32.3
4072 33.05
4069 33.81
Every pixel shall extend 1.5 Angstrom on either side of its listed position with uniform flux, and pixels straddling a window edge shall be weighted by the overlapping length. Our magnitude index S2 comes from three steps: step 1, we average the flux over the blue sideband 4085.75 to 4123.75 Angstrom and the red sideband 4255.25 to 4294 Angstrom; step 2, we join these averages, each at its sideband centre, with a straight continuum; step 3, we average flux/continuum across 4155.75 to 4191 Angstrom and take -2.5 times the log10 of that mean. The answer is -0.21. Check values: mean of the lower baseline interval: 24.7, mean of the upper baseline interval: 31.9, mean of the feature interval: 33.6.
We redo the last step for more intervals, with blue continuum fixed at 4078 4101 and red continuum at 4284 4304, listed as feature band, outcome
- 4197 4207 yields -0.15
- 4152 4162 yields -0.22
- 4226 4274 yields -0.09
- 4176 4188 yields -0.18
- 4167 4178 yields -0.20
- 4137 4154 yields -0.23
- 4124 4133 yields -0.18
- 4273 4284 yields -0.05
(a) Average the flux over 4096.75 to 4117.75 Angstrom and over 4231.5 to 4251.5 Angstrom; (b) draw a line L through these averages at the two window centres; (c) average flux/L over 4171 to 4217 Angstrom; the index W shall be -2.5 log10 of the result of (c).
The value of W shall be -0.153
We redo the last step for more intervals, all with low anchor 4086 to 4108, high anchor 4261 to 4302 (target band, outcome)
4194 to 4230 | -0.18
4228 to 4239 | -0.11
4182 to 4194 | -0.24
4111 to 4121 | -0.23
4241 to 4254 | -0.10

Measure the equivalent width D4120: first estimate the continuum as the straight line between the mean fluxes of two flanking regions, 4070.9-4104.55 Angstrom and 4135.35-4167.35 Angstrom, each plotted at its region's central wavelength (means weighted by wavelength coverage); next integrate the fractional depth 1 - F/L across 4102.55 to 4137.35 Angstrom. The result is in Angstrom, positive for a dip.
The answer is 2.3 Angstrom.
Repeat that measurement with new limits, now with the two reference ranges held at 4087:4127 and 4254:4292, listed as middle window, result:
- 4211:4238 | -2.52 Angstrom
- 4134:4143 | -2.51 Angstrom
